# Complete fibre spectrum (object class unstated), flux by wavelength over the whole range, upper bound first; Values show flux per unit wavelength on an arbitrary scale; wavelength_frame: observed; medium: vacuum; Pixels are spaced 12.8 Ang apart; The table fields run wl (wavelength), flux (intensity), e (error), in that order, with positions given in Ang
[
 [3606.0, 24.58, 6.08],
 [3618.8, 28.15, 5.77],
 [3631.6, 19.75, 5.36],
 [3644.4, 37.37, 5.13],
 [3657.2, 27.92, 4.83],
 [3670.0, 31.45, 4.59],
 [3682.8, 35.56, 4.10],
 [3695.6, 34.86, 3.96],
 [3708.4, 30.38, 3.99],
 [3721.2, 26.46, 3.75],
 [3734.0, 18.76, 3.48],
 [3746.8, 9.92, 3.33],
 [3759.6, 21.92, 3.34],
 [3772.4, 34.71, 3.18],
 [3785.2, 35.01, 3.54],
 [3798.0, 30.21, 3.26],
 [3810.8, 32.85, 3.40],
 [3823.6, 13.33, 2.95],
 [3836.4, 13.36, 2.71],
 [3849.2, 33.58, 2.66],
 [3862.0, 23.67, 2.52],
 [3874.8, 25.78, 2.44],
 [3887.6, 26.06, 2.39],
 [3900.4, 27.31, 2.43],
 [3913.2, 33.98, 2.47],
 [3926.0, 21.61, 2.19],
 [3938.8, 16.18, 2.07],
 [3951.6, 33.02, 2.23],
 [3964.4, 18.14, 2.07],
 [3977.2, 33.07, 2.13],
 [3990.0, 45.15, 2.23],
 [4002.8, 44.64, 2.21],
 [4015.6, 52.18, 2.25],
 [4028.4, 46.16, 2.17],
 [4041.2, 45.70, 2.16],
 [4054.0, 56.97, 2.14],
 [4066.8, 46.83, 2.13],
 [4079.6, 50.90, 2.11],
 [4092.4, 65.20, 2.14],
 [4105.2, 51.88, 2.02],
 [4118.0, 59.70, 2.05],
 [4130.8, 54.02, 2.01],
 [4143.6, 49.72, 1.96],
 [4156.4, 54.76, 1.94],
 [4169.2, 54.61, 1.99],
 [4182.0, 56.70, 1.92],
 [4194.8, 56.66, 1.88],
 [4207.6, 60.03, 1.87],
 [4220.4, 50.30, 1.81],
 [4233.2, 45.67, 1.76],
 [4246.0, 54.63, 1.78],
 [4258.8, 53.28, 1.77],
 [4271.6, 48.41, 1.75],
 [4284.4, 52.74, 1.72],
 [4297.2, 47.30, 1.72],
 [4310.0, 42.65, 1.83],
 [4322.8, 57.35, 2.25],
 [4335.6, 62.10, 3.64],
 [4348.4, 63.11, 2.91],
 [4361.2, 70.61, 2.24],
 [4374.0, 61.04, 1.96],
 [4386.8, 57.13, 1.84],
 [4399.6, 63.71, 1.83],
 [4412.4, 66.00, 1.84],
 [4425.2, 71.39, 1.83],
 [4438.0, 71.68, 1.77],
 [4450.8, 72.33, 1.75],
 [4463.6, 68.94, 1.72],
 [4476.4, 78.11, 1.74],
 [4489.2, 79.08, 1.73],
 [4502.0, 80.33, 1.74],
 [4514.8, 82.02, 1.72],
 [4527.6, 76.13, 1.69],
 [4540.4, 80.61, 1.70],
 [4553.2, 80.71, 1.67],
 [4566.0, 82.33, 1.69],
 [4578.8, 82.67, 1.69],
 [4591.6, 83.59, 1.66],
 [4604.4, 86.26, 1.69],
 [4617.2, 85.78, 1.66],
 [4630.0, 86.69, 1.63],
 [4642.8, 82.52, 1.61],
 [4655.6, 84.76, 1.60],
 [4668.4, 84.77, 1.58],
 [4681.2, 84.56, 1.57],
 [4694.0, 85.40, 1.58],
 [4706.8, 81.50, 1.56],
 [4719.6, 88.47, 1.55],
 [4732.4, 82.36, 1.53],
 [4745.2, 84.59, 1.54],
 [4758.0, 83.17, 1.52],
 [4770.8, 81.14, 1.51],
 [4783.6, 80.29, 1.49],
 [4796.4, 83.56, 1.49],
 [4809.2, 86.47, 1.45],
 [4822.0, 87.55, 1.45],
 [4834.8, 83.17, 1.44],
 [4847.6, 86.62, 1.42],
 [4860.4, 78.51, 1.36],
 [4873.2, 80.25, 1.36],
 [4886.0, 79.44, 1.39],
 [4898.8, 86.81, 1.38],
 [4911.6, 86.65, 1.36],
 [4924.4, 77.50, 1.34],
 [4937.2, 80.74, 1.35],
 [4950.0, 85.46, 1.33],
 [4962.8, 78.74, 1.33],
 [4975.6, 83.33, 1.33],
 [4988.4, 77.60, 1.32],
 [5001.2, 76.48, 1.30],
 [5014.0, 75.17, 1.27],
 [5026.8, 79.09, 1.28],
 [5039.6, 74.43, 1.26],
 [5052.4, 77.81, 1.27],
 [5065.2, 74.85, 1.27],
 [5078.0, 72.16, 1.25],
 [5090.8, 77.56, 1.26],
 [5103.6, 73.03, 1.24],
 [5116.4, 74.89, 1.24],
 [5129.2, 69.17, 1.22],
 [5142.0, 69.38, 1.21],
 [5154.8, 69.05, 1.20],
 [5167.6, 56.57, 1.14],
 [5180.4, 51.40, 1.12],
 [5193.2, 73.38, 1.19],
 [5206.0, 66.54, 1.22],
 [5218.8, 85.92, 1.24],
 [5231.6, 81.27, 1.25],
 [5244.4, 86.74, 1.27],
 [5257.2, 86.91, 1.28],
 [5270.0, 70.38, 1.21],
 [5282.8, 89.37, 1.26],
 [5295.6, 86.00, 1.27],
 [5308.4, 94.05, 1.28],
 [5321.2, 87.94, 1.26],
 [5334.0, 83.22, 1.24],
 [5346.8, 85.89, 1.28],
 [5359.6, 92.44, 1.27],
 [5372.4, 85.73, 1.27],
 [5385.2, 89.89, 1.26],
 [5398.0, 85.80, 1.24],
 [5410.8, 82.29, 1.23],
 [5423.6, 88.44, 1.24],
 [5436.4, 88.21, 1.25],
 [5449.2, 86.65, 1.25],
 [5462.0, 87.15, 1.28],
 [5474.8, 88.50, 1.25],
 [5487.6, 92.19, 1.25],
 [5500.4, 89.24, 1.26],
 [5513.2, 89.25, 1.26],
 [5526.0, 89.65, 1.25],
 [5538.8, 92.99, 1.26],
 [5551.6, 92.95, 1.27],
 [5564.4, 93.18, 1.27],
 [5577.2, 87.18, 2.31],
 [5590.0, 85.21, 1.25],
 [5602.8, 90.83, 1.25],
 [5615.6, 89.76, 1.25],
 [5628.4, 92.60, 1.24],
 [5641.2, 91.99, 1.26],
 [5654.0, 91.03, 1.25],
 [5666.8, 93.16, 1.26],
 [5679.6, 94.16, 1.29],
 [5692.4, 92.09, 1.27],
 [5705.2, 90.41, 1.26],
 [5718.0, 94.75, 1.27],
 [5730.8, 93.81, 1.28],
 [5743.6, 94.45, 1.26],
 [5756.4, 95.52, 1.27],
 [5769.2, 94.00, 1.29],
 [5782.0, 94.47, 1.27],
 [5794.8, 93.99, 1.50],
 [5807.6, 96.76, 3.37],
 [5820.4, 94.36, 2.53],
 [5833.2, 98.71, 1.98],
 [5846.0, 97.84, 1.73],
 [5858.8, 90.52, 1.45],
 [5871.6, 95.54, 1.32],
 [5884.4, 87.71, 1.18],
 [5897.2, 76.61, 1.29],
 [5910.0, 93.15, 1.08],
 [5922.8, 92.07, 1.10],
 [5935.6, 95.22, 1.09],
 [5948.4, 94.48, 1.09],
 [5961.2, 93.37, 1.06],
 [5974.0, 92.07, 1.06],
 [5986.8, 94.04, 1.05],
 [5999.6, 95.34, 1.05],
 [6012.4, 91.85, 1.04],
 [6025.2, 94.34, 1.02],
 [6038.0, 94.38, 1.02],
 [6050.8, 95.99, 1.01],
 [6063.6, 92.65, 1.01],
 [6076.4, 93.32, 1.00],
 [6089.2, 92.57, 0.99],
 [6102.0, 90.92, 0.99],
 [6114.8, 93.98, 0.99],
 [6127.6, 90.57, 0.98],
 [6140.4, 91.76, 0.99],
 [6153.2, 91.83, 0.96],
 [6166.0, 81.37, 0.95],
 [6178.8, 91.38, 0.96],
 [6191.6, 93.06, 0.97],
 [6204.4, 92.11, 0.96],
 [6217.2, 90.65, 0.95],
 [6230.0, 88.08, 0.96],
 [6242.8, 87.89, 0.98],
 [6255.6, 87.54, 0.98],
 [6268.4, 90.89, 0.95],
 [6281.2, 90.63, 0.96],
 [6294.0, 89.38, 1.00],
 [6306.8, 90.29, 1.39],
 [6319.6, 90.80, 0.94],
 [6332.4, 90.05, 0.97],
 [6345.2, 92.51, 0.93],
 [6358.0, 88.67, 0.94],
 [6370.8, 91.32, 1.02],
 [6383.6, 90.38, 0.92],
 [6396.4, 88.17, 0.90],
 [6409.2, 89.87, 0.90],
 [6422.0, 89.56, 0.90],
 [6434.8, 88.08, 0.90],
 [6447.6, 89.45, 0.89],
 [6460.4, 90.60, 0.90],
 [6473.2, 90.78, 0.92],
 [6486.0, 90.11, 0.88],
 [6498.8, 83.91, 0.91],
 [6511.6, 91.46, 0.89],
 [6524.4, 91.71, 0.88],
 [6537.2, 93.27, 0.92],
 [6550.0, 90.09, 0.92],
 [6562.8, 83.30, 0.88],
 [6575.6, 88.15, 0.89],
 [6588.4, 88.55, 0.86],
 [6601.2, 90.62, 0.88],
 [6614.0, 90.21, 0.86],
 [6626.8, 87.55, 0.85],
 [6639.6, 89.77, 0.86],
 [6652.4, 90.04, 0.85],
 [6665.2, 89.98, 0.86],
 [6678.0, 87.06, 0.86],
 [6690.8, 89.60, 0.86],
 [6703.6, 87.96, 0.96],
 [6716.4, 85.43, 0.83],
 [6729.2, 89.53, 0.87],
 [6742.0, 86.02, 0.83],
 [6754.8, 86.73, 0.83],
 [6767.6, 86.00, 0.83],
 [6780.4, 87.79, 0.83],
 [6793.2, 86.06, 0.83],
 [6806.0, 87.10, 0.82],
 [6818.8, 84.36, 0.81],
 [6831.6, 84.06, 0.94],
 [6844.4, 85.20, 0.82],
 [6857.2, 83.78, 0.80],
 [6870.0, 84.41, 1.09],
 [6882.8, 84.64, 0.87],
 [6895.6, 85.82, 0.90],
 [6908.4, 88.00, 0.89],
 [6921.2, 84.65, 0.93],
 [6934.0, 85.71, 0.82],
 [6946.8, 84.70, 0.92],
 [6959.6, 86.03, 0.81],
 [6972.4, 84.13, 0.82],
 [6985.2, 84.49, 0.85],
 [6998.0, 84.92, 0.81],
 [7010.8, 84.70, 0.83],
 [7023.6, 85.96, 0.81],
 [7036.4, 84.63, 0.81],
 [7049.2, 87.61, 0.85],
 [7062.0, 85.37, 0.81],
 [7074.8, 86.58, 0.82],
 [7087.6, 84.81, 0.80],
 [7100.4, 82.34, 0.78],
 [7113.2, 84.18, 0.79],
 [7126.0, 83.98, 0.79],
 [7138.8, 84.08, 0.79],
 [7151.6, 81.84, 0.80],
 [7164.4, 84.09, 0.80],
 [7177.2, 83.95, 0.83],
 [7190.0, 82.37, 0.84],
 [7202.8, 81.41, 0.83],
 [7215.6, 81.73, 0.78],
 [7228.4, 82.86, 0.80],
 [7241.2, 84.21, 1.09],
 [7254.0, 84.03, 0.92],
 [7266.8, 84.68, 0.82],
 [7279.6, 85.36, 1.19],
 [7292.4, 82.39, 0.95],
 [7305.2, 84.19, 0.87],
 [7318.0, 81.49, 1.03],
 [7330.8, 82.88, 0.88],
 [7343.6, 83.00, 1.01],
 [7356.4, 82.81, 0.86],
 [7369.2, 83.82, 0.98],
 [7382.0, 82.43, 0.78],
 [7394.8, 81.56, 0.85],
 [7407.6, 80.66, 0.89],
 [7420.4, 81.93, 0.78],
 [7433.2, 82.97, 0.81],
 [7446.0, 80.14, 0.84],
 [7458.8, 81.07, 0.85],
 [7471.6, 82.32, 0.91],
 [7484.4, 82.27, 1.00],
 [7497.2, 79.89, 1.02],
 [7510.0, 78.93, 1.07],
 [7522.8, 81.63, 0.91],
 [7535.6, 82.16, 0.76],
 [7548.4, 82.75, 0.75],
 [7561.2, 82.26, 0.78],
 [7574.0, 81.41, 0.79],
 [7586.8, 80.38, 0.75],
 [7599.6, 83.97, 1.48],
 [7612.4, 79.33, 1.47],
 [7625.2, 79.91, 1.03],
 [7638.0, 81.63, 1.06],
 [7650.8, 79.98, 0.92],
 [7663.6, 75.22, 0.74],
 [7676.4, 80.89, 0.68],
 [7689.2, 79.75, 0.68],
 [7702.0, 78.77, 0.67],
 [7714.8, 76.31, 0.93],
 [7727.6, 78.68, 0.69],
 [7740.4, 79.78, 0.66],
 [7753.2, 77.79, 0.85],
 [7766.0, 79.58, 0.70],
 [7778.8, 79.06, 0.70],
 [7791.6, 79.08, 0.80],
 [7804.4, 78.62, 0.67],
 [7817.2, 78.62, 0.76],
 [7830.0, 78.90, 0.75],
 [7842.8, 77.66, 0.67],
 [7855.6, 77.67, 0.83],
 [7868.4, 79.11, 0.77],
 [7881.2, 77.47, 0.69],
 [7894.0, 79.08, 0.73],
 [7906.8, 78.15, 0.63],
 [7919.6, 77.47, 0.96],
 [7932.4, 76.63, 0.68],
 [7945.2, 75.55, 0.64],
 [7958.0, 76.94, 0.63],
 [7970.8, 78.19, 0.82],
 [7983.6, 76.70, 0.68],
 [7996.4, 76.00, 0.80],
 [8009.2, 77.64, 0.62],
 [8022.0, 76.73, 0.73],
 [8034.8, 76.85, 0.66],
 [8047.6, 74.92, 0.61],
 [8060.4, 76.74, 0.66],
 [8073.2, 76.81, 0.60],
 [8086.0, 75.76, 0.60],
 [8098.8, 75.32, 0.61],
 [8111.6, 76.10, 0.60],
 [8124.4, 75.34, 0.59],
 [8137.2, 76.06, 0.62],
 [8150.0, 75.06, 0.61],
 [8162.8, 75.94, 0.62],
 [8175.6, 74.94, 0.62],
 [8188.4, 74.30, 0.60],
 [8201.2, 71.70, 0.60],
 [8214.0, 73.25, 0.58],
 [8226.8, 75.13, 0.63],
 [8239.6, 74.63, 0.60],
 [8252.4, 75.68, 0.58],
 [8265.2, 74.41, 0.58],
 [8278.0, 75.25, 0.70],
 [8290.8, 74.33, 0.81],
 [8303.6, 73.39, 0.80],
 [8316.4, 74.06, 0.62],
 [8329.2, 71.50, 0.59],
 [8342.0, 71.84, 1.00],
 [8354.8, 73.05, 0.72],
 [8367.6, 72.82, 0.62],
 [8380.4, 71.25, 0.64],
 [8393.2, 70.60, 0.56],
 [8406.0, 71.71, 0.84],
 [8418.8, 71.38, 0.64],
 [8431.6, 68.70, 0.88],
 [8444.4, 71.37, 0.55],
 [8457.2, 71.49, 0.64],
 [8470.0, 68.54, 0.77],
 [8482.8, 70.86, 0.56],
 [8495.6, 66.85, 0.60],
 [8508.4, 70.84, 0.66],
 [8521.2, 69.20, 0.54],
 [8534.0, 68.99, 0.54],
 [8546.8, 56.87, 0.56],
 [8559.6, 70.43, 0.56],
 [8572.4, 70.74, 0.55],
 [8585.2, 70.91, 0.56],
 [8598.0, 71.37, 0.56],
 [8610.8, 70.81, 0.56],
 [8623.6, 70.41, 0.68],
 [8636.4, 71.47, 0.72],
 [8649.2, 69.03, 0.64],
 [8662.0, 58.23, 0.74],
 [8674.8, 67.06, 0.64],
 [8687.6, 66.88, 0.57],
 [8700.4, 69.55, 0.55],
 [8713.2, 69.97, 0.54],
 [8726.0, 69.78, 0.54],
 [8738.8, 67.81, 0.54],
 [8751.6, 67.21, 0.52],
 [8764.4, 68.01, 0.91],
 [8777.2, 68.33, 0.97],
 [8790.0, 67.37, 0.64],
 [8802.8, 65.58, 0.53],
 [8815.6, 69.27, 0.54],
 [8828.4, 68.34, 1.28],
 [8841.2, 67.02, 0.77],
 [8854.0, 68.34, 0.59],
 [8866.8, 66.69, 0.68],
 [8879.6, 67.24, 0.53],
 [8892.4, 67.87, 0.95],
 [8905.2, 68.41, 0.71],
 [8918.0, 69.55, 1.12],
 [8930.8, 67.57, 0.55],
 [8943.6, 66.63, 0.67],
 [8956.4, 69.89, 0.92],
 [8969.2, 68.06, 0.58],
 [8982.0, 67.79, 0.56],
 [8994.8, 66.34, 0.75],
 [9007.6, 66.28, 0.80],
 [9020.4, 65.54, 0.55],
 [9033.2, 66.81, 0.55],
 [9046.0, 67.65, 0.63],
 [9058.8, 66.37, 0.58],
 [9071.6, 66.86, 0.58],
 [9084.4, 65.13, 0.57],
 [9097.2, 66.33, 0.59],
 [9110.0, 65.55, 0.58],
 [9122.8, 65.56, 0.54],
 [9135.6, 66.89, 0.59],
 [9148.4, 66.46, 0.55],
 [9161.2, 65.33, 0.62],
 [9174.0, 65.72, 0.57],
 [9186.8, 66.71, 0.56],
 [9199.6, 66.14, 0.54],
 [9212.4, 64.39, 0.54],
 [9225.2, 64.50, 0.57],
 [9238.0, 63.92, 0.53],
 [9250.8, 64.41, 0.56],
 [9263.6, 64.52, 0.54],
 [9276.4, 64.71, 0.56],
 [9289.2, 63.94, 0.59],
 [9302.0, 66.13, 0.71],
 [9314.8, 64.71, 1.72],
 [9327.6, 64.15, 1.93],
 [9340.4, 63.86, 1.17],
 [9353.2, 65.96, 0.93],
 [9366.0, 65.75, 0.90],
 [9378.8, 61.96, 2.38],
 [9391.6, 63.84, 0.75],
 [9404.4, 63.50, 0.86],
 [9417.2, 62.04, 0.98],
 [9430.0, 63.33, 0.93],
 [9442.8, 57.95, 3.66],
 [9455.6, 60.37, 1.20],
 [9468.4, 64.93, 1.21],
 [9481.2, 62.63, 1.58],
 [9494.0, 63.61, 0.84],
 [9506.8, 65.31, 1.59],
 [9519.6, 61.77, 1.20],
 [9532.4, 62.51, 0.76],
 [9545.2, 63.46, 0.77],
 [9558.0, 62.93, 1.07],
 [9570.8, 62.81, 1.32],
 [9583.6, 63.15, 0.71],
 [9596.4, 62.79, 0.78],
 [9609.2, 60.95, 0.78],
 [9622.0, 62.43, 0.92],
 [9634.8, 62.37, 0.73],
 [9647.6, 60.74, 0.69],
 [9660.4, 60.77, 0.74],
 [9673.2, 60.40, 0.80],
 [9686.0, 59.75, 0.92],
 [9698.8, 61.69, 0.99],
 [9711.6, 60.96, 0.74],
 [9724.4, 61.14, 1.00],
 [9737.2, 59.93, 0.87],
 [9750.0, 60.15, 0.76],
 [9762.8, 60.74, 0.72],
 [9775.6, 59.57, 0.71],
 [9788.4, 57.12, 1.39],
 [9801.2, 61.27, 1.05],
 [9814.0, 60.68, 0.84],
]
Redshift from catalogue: 0.00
